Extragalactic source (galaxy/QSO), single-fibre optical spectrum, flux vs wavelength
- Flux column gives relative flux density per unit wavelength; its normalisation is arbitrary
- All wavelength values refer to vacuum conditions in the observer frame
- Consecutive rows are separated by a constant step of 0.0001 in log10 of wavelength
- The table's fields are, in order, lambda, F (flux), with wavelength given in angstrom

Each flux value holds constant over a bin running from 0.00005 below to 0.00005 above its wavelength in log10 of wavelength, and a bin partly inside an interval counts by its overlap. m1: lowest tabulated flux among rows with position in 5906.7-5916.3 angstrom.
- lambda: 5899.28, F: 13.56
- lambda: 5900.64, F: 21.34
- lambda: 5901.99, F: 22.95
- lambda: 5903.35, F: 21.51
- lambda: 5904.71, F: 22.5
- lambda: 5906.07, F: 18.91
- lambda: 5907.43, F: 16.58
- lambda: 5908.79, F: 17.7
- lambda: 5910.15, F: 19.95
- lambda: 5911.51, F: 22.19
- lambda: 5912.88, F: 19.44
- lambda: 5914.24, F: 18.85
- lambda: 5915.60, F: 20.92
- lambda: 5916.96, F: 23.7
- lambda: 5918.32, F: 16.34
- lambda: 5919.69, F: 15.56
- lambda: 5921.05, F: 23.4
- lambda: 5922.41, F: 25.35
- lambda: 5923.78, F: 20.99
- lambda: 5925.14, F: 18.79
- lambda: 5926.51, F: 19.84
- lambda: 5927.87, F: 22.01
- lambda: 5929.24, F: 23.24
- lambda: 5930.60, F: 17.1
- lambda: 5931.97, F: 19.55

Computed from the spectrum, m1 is 16.58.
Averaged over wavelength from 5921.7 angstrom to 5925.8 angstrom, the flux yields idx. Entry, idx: 21.7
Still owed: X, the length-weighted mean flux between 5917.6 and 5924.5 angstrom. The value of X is 20.3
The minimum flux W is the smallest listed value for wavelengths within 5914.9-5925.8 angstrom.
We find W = 15.56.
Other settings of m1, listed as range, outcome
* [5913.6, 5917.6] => 18.85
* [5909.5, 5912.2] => 19.95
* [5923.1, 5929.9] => 18.79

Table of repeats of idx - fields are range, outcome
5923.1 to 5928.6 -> 20.4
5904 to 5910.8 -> 19.1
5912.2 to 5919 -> 19.9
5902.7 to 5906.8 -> 20.9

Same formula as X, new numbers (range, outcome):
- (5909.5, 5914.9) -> 20.1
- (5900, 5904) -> 22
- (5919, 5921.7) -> 19.4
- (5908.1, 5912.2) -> 19.9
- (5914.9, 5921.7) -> 20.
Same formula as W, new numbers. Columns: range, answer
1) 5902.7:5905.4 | 21.51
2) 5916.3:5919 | 16.34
